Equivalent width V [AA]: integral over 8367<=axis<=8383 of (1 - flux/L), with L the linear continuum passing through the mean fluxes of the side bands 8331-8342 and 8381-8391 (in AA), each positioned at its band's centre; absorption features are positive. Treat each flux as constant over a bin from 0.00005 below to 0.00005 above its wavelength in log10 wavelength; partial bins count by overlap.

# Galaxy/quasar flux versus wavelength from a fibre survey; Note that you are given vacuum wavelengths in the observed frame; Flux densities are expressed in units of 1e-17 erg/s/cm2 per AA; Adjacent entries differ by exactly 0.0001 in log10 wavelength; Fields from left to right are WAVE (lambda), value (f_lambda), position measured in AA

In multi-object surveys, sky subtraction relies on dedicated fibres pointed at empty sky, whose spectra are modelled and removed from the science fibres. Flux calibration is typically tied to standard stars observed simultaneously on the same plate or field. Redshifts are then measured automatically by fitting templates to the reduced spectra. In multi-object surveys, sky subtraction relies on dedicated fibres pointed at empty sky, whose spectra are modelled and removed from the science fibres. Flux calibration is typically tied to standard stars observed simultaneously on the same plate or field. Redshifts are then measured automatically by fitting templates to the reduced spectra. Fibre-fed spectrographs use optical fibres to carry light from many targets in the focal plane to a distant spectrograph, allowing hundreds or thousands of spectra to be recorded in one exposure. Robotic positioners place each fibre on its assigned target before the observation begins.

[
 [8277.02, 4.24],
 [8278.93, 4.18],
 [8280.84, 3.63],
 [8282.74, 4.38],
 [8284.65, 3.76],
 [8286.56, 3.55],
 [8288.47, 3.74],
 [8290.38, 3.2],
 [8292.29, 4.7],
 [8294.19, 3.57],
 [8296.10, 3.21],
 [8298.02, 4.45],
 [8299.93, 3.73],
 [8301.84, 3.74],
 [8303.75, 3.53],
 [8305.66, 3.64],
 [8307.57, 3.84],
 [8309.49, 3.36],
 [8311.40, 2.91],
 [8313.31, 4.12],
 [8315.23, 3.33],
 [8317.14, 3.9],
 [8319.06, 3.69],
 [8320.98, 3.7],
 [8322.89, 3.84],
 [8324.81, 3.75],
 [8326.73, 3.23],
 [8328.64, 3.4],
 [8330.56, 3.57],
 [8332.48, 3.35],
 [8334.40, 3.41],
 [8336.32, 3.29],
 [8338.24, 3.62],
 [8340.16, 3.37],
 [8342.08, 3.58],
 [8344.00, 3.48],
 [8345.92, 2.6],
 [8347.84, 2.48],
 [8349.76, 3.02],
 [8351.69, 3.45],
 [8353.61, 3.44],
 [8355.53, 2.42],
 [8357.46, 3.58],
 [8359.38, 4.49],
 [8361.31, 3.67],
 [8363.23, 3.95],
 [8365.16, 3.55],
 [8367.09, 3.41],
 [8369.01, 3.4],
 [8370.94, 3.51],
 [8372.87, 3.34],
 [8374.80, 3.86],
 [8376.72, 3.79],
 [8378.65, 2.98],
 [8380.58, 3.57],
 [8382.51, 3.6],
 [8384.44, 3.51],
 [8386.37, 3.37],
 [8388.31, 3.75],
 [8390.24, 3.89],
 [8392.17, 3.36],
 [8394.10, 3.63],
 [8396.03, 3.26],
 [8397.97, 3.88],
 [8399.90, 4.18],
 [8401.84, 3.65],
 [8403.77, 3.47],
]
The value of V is 0.34 AA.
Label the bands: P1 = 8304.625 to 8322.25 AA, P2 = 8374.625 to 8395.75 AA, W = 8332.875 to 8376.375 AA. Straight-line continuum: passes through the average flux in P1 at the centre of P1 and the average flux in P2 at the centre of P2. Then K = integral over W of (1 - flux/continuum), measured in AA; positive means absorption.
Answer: 2.1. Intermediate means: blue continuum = 3.61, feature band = 3.41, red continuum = 3.55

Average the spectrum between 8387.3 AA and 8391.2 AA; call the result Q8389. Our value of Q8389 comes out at 3.81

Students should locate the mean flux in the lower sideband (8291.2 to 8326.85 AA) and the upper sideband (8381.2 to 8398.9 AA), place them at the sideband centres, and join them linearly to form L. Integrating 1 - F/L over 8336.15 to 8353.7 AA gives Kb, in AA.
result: 2.1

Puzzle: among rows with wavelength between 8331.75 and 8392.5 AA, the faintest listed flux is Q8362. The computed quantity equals 2.42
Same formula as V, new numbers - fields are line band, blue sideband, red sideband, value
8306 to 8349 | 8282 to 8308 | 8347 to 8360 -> 0.5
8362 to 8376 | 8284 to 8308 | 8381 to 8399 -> 0.2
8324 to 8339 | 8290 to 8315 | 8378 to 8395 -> 0.8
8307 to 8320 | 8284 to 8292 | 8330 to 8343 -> -0.2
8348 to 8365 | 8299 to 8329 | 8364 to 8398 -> 0.5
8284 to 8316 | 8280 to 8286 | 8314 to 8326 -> 1.2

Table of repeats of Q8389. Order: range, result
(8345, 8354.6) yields 3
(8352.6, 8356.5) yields 2.94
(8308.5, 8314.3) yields 3.46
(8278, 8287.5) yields 3.9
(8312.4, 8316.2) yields 3.72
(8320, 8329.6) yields 3.58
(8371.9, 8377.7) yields 3.66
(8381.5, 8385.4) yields 3.56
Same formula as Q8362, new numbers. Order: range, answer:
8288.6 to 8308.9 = 3.2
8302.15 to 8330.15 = 2.91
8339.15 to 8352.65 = 2.48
